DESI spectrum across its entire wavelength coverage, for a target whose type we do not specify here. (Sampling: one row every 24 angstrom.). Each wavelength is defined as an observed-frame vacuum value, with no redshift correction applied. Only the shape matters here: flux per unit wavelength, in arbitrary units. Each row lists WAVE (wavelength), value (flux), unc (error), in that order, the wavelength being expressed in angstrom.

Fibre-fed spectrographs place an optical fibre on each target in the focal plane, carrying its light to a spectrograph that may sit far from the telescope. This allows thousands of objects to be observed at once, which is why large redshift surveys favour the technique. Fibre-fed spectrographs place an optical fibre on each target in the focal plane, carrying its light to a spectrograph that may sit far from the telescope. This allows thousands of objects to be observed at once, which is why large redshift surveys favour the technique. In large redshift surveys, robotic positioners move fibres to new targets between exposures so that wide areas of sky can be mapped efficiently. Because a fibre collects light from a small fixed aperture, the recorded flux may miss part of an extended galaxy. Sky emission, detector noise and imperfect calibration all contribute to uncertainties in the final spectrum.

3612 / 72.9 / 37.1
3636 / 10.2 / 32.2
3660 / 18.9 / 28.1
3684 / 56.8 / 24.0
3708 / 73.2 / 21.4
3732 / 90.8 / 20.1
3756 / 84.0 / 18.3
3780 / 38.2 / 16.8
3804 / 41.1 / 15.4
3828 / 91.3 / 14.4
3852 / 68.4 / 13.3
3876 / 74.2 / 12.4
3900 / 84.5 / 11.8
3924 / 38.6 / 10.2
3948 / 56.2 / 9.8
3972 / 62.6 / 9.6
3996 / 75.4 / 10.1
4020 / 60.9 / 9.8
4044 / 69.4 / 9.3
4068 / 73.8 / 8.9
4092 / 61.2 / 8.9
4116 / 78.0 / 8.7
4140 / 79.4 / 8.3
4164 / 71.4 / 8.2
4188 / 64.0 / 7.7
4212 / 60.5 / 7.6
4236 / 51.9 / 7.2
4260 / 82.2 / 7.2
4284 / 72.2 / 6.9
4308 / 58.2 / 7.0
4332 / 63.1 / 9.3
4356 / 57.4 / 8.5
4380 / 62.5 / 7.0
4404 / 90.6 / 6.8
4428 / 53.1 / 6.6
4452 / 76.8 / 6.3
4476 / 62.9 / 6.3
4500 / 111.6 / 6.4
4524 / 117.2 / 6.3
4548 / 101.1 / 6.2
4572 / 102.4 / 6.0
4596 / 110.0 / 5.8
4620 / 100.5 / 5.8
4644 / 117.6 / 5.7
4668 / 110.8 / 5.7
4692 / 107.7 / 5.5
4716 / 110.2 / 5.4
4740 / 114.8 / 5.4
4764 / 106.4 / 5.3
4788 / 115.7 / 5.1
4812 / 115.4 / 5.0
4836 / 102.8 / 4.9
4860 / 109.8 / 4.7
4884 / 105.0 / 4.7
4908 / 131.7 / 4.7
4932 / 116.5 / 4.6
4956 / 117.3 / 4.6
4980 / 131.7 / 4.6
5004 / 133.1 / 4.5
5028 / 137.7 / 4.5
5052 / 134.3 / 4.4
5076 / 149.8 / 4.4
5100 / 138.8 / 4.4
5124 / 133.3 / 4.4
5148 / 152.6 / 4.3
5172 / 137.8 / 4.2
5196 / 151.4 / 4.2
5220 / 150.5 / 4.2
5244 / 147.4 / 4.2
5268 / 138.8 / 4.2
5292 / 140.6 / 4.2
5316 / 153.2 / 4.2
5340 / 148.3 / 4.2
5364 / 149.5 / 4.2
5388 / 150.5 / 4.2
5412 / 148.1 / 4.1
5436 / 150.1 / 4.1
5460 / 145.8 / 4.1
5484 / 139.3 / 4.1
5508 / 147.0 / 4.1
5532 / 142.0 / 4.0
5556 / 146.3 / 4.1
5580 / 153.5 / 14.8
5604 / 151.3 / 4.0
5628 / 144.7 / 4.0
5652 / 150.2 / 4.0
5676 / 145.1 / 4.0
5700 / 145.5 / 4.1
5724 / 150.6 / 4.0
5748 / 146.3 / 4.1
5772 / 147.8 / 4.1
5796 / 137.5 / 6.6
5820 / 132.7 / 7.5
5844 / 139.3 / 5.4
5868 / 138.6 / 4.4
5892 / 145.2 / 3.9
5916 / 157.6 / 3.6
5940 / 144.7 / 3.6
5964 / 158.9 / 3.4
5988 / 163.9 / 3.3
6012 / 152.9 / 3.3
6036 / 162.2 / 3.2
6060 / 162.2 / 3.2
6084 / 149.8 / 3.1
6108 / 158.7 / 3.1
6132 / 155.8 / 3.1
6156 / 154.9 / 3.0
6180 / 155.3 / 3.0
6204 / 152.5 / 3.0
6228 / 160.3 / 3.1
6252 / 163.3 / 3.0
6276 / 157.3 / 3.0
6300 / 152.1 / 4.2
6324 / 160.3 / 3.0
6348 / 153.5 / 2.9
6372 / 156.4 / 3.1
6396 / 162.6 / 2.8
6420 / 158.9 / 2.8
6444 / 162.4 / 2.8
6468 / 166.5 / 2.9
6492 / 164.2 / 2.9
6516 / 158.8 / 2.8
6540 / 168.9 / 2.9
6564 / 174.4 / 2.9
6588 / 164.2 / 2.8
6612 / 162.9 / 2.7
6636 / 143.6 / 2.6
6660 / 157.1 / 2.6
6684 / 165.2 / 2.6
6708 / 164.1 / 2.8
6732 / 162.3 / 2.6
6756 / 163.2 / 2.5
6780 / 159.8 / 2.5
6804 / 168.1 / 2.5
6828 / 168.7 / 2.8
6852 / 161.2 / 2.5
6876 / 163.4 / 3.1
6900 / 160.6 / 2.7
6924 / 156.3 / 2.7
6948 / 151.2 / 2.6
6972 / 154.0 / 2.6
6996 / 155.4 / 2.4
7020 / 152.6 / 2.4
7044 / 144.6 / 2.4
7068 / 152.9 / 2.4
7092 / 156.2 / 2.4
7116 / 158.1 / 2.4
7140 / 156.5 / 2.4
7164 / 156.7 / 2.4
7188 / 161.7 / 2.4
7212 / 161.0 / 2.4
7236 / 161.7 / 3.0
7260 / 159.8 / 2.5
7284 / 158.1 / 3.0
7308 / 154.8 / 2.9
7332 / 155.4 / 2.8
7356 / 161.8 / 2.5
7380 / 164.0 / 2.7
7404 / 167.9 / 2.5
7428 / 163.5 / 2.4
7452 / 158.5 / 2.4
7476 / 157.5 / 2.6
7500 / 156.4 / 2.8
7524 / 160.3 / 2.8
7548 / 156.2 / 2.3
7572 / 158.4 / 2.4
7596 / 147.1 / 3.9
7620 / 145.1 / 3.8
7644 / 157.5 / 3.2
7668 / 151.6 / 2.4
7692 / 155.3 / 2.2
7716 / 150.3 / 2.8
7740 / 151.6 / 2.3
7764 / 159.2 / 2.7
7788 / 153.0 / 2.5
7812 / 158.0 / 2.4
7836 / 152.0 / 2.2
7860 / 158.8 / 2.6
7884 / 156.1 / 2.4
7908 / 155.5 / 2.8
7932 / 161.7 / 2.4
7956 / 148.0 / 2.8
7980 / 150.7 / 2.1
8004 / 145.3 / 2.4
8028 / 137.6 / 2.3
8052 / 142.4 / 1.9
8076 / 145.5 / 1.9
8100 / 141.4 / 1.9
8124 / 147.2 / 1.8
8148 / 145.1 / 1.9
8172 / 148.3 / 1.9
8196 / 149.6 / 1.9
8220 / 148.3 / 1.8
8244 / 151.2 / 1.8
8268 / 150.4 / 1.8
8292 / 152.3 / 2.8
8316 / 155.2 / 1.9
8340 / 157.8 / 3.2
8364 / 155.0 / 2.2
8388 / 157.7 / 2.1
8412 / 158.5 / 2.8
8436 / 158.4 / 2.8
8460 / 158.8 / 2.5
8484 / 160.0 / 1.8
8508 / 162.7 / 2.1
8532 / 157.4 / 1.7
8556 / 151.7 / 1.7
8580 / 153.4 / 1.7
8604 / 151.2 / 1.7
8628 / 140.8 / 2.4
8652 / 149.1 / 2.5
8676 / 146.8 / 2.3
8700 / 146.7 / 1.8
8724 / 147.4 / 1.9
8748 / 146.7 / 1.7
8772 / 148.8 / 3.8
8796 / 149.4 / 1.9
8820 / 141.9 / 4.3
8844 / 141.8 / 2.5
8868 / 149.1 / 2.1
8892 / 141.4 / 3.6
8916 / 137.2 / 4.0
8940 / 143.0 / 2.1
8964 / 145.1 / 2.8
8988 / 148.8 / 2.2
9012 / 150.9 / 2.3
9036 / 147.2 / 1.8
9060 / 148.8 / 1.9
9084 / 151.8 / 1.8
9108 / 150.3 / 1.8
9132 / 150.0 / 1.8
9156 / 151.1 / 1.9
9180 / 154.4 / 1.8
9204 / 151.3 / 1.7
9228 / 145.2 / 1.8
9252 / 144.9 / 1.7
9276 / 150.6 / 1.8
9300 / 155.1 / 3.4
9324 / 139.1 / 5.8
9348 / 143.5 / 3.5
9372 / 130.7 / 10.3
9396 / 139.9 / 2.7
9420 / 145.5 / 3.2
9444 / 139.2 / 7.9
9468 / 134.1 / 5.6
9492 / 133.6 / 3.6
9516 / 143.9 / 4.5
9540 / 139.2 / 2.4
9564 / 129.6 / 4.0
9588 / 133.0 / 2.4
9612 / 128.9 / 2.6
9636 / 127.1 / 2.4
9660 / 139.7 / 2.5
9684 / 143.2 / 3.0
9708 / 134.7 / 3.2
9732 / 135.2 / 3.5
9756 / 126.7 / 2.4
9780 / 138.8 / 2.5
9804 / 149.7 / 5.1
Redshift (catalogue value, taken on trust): 0.13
